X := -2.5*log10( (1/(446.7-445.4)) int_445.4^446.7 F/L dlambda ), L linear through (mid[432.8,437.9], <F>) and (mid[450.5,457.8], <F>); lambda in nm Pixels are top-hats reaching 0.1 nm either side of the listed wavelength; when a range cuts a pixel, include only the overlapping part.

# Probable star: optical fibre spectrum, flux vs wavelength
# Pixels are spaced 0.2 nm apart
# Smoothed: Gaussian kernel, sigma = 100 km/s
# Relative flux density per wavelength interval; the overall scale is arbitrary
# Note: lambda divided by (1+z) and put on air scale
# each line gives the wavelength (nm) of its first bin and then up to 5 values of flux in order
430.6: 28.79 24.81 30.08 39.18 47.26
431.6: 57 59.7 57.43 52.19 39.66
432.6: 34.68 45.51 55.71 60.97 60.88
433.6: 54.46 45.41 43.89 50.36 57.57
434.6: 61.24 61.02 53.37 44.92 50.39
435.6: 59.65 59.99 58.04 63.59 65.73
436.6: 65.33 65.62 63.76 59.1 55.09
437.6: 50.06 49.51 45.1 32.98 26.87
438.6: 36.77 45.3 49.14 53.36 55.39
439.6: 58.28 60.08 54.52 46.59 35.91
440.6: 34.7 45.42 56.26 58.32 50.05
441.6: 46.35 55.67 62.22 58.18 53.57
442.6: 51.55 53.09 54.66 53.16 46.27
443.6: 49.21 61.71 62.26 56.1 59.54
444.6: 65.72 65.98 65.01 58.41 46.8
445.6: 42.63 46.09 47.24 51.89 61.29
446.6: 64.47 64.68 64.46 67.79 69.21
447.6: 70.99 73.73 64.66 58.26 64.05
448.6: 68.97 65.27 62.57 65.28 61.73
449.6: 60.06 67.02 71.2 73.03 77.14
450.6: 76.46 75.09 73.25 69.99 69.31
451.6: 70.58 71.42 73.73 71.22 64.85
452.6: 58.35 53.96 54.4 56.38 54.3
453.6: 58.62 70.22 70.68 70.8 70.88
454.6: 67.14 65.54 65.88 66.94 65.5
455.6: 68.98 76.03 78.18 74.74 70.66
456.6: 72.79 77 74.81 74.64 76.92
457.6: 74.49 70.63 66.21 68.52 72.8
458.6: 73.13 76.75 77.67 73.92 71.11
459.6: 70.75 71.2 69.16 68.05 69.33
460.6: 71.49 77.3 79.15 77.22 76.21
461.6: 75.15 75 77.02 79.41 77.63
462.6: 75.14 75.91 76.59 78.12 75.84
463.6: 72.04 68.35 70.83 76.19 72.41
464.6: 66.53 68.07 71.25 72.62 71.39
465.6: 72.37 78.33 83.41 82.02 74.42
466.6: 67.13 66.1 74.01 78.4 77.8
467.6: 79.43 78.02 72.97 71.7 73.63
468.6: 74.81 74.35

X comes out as 0.222 mag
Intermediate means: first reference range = 56.4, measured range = 51.8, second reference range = 69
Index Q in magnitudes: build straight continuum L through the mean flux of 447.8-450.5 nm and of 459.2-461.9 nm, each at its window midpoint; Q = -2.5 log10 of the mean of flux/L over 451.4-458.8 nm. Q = 0.02 mag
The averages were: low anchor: 66.4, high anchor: 73.2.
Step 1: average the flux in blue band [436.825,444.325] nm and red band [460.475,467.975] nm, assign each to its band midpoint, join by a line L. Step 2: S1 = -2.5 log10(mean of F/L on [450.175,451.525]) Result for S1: -0.19 mag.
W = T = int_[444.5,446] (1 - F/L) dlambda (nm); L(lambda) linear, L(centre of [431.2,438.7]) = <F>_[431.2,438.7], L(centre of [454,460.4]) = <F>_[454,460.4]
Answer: 0.149 nm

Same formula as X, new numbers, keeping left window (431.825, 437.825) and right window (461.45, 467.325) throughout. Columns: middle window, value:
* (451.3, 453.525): 0.05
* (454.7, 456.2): -0.02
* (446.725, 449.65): -0.03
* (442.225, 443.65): 0.16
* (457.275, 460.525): -0.02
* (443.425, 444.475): 0.07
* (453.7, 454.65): -0.04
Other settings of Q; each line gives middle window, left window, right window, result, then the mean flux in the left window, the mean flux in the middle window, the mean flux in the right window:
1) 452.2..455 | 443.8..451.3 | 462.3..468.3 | 0.07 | 63.7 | 63.2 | 74.2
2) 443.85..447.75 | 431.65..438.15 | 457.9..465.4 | 0.04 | 54.5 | 59.7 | 73.3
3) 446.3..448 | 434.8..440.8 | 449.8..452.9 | -0.04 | 51.7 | 66.9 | 69.9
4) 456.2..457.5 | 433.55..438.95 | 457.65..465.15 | -0.07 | 52.7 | 74.5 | 73.3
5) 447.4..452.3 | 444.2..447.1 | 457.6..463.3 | -0.11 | 57.4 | 69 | 74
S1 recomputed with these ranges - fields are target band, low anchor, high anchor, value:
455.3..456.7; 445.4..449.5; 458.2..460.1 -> -0.042 mag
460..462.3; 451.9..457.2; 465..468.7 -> -0.049 mag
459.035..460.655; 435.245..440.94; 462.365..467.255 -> -0.020 mag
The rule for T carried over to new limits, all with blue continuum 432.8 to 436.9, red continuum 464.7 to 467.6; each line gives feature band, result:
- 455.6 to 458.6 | -0.179 nm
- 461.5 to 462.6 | -0.072 nm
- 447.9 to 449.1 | 0.007 nm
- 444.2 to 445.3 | -0.002 nm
